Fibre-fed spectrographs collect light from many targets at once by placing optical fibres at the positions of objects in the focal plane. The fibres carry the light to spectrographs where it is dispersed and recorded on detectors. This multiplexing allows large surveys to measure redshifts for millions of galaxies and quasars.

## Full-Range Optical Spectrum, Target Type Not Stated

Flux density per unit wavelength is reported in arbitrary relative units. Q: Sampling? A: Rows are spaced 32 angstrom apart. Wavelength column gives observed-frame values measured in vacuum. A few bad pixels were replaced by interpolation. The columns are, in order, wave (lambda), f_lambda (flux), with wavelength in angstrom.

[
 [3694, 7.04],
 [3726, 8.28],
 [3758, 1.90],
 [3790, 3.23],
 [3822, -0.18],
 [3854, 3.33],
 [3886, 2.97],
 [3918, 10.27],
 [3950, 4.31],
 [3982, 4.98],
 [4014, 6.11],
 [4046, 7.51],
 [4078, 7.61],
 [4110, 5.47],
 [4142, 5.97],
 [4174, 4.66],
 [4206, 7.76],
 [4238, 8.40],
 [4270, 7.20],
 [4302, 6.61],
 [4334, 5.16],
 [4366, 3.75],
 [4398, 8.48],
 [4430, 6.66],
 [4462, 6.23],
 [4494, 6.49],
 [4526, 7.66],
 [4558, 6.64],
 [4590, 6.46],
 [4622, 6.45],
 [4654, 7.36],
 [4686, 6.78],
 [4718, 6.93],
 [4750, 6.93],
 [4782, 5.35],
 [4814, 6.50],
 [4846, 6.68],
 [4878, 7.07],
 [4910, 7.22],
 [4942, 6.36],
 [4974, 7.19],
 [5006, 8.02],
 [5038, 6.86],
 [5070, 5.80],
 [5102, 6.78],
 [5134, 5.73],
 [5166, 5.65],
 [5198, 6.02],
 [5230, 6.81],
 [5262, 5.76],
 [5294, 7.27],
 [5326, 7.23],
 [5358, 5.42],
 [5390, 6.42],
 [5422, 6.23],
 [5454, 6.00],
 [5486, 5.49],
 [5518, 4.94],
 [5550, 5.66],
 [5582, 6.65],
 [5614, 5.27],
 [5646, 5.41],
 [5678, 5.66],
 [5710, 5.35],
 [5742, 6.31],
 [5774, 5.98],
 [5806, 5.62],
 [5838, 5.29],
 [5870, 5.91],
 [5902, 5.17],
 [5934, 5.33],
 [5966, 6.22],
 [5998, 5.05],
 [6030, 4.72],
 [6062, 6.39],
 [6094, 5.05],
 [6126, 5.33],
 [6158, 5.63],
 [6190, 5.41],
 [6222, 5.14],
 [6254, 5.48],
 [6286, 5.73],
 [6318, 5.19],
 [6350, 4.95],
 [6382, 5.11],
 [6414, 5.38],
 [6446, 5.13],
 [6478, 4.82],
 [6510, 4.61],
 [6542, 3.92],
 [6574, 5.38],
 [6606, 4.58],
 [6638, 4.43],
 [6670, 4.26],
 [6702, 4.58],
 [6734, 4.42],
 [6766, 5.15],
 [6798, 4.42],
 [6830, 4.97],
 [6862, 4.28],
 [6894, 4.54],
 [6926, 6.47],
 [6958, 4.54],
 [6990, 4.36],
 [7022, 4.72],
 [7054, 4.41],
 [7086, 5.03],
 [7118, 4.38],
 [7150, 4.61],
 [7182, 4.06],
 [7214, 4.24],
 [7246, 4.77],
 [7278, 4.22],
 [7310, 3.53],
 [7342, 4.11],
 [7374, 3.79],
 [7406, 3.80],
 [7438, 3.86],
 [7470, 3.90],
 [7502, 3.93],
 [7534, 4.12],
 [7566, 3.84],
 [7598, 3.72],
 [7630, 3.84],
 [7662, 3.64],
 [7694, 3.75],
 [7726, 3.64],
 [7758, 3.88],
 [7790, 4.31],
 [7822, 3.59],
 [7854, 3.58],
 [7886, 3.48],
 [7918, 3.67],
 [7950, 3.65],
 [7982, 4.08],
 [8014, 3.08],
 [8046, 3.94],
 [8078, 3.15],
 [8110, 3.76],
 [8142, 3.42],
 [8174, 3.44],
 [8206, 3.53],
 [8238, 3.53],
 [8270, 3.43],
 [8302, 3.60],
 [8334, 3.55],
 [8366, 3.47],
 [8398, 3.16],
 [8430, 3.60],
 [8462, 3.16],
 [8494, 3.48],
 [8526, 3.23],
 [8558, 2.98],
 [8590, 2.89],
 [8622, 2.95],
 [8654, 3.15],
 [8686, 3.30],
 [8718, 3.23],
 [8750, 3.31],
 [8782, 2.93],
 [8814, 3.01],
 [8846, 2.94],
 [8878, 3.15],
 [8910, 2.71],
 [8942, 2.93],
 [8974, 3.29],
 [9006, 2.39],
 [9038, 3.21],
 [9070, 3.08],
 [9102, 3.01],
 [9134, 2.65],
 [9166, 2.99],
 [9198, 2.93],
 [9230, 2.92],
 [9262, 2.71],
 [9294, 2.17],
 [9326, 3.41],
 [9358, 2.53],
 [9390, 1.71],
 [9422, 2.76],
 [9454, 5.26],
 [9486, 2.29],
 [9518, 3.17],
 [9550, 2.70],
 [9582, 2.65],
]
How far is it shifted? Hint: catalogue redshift 0.05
